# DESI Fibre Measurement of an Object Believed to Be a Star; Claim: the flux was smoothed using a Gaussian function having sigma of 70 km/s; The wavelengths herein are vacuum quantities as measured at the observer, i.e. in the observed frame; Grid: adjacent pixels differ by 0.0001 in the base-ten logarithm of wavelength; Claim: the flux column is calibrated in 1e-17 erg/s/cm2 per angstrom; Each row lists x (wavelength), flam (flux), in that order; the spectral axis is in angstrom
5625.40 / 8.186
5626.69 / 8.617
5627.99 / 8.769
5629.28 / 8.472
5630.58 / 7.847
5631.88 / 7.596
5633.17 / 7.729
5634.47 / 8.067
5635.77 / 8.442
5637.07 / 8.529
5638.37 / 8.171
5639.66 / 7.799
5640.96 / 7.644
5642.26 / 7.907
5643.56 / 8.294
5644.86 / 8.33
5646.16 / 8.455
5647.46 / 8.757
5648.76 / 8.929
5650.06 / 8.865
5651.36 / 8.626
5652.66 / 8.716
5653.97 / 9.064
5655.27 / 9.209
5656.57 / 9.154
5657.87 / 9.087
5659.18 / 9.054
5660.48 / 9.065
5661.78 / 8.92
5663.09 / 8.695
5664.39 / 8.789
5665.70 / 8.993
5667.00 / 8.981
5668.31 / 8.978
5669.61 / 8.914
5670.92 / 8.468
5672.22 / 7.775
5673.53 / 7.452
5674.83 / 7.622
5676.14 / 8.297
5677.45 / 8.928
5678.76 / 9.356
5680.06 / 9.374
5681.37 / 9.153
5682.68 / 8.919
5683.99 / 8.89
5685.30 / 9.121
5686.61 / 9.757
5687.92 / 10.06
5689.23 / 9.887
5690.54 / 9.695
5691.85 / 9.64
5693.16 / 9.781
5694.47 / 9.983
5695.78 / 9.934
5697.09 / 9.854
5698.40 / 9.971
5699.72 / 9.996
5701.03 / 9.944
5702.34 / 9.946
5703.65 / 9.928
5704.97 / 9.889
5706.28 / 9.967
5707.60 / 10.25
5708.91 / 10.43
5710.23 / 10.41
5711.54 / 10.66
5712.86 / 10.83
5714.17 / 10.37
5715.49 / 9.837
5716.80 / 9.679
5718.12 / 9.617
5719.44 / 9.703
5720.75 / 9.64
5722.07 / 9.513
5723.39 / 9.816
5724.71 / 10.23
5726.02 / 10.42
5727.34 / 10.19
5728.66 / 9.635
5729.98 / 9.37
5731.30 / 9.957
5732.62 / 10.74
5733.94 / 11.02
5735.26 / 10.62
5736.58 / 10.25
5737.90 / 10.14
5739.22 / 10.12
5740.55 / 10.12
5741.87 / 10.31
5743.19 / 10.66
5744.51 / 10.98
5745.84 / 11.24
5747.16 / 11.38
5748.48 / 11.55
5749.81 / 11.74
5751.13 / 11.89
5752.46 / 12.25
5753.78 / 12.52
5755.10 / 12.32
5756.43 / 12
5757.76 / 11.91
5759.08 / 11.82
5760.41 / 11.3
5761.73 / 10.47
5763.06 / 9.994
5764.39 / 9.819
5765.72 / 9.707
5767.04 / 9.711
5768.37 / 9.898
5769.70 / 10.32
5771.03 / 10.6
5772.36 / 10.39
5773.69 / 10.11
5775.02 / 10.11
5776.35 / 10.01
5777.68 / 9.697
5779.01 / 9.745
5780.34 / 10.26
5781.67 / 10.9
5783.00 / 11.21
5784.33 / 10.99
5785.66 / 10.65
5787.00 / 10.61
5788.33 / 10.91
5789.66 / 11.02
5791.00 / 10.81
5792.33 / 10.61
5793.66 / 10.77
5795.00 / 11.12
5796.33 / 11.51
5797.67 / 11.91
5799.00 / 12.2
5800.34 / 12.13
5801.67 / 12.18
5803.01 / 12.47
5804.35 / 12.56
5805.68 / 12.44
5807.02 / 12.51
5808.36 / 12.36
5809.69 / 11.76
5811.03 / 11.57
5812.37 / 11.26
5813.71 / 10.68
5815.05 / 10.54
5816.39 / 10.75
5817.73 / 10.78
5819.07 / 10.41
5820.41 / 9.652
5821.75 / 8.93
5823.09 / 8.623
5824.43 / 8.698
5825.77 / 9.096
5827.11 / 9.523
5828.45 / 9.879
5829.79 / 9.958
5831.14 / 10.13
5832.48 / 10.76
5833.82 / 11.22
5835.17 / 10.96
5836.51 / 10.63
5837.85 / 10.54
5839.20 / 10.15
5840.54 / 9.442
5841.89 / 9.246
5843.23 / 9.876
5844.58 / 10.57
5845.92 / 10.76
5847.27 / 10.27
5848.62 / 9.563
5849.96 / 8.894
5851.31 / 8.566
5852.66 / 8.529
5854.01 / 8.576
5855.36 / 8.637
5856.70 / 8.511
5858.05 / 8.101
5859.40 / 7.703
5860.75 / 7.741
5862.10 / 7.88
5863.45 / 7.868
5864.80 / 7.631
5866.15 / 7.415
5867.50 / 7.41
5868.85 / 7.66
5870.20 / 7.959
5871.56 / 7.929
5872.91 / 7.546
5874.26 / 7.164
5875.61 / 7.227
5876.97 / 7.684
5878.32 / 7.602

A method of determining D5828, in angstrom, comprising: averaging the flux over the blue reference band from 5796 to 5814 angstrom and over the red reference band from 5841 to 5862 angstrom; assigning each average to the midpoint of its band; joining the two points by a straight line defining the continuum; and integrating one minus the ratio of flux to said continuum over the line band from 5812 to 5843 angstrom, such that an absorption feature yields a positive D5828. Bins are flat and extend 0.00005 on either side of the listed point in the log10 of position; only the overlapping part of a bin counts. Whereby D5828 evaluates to 1.3 angstrom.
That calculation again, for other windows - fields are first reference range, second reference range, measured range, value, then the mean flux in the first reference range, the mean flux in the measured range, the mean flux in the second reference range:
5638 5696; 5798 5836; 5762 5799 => -0.5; 8.87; 10.5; 10.9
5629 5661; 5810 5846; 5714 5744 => -2.7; 8.47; 10.1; 10.2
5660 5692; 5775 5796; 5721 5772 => -3.4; 8.94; 10.7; 10.6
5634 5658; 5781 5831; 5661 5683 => 0.6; 8.52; 8.68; 10.9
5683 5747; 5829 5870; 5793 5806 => -3.3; 10.1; 11.9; 9.16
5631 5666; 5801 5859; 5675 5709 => -2.5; 8.54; 9.61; 10.2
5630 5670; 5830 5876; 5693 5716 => -3.9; 8.57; 10.1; 8.93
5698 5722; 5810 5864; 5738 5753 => -1.7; 10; 11.1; 9.65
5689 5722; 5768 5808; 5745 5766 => -1.5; 9.99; 11.4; 11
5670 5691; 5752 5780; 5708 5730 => -0.8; 8.91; 10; 10.7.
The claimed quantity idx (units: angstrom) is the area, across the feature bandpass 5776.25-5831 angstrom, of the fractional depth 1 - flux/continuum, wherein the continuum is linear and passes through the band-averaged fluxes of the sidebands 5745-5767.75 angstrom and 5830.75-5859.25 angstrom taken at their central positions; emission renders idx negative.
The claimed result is -2.1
